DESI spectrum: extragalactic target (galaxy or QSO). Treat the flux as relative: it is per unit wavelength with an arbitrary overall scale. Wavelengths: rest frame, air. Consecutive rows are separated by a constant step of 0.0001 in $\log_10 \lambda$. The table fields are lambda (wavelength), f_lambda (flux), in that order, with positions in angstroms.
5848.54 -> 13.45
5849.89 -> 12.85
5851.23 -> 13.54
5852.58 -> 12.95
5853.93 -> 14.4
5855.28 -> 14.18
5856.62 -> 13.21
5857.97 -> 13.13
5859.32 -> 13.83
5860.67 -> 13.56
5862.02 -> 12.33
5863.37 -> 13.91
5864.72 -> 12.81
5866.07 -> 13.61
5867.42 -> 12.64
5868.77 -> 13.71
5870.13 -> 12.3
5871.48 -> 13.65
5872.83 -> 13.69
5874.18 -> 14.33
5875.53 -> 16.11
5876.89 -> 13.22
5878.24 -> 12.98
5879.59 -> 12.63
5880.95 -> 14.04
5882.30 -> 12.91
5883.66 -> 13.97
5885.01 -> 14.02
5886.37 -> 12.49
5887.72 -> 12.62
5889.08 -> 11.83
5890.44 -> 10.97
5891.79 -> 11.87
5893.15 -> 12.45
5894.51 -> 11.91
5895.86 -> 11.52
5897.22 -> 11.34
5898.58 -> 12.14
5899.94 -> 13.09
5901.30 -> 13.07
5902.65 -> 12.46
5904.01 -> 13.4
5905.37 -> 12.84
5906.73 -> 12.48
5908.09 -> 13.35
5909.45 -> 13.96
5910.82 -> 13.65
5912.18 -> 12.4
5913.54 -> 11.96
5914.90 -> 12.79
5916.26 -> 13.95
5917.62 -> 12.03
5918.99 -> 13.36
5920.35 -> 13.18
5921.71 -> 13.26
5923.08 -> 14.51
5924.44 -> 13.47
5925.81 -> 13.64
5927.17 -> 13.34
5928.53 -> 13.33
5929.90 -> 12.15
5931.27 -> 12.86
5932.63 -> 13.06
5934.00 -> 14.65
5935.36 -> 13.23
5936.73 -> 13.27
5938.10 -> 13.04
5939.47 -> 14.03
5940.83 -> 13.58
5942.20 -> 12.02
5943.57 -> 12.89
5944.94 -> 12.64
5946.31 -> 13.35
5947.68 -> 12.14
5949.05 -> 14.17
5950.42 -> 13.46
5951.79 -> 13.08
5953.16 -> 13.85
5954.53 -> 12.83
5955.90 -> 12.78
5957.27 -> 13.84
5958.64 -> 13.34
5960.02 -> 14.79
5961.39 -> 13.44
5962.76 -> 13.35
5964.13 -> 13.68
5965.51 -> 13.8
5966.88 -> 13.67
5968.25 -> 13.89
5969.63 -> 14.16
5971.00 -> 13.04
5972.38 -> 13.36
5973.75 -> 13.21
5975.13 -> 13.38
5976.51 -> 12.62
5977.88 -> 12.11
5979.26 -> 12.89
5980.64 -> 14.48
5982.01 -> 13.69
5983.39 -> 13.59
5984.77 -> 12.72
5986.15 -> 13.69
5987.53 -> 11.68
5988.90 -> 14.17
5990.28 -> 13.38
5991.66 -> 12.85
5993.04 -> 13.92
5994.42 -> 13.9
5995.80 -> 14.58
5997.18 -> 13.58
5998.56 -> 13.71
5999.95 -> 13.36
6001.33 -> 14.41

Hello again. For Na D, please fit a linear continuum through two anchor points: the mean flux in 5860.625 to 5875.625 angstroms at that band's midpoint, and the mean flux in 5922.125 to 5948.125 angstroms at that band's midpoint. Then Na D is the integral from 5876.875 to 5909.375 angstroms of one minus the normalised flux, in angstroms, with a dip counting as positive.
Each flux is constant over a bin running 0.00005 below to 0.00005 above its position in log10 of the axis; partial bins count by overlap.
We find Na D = 1.7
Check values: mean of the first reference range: 13.5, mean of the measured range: 12.7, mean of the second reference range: 13.2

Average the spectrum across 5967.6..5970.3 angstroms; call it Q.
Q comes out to 14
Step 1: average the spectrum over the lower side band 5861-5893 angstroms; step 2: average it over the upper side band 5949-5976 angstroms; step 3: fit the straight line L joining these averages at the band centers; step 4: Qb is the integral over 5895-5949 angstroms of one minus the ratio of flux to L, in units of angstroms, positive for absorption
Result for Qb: 1.3 angstroms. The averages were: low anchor 13.1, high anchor 13.5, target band 13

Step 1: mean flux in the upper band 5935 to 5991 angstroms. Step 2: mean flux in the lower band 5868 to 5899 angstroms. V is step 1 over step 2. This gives 1.03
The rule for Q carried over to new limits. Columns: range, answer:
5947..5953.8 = 13.3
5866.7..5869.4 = 13.2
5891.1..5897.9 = 11.8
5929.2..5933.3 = 12.7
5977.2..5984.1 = 13.3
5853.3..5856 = 14.3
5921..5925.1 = 13.7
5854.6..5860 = 13.6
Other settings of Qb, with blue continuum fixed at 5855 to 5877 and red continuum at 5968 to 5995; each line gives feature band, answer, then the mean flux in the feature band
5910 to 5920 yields 0.41 angstroms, 12.9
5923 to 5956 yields 0.40 angstroms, 13.2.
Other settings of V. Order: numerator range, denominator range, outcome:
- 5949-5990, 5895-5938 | 1.03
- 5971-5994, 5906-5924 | 1.01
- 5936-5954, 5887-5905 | 1.08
